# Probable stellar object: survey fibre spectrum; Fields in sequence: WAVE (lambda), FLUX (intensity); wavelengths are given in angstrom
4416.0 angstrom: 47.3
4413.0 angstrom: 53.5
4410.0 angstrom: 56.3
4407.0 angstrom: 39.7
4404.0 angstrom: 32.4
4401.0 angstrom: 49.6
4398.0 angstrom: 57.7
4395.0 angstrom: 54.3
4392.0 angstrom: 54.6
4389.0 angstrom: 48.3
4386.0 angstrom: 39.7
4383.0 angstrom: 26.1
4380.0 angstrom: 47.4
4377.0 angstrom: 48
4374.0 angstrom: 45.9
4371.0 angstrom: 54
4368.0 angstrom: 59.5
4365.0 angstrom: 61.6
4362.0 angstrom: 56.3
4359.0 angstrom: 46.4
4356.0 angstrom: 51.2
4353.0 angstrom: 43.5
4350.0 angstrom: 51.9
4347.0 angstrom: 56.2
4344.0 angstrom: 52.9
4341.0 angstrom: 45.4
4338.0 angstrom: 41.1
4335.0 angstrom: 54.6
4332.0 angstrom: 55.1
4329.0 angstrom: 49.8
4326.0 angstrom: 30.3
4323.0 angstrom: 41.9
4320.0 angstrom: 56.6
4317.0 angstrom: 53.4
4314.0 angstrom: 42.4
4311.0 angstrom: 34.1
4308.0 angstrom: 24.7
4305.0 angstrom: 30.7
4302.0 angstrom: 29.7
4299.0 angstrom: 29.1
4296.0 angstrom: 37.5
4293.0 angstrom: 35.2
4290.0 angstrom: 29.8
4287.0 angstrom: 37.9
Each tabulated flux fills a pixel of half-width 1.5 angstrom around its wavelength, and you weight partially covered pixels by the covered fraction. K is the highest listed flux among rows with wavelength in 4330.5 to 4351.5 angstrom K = 56.2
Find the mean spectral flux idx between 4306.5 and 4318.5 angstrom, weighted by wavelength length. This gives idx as 38.6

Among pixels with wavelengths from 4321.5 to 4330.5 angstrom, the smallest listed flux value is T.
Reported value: 30.3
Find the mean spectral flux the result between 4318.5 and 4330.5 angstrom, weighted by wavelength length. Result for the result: 44.6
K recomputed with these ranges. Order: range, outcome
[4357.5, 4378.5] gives 61.6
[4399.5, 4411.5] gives 56.3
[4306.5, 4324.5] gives 56.6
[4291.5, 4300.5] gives 37.5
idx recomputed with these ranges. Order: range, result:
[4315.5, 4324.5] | 50.6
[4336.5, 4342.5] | 43.2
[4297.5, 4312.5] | 29.7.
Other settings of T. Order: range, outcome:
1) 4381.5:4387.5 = 26.1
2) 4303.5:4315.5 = 24.7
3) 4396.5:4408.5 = 32.4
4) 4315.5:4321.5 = 53.4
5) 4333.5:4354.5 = 41.1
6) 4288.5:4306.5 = 29.1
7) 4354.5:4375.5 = 45.9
